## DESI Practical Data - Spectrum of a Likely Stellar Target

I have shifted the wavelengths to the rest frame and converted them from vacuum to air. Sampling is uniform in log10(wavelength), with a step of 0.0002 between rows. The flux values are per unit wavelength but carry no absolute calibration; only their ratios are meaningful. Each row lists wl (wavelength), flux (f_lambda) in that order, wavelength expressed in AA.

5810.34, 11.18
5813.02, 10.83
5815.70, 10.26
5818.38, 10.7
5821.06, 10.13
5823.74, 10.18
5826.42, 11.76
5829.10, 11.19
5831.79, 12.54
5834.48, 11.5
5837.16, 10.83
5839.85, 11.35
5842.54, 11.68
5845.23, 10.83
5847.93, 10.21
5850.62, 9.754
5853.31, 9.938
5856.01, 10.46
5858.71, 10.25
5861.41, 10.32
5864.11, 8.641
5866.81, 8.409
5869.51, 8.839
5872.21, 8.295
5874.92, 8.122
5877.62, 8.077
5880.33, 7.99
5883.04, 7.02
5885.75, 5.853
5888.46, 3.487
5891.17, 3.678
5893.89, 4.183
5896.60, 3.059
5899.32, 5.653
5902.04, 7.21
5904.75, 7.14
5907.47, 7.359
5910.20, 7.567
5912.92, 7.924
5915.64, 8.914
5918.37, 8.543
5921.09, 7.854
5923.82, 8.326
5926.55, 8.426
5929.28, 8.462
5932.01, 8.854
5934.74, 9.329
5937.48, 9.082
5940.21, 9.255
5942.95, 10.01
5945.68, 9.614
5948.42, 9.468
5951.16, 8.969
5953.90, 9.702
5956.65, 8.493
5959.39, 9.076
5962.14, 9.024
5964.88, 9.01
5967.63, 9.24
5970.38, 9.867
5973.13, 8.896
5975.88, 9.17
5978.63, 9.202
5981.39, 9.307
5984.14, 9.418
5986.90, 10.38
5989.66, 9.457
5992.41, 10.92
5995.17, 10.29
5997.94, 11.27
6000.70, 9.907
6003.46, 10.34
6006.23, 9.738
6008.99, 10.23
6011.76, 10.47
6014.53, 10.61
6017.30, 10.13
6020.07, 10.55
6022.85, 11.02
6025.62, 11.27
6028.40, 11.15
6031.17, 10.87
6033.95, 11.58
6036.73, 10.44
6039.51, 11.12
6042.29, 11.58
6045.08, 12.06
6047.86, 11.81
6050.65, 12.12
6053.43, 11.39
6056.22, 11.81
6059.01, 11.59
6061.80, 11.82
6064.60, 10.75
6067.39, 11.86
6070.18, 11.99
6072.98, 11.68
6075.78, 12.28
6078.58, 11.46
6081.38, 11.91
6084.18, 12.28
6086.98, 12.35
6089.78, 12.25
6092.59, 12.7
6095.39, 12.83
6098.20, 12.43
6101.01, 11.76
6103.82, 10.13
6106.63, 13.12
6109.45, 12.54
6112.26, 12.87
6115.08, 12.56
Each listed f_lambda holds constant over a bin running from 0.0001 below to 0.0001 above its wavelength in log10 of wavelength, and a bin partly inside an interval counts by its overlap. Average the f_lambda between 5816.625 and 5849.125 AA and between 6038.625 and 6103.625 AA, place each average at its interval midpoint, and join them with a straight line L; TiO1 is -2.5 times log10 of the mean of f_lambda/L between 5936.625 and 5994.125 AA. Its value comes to 0.22 mag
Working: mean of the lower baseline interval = 11.1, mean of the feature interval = 9.42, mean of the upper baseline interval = 11.9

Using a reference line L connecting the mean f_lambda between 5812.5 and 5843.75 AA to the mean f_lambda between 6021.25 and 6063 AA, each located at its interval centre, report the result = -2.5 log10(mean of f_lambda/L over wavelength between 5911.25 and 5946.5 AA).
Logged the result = 0.267 mag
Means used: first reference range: 11.1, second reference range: 11.4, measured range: 8.79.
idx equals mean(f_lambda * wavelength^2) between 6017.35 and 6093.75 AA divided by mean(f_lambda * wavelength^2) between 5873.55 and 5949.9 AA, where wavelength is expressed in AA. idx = 1.61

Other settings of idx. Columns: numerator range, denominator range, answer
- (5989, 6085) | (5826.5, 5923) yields 1.40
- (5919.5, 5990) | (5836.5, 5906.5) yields 1.17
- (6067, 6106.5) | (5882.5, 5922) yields 2.02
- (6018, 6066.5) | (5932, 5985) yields 1.26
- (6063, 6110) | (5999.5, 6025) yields 1.19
